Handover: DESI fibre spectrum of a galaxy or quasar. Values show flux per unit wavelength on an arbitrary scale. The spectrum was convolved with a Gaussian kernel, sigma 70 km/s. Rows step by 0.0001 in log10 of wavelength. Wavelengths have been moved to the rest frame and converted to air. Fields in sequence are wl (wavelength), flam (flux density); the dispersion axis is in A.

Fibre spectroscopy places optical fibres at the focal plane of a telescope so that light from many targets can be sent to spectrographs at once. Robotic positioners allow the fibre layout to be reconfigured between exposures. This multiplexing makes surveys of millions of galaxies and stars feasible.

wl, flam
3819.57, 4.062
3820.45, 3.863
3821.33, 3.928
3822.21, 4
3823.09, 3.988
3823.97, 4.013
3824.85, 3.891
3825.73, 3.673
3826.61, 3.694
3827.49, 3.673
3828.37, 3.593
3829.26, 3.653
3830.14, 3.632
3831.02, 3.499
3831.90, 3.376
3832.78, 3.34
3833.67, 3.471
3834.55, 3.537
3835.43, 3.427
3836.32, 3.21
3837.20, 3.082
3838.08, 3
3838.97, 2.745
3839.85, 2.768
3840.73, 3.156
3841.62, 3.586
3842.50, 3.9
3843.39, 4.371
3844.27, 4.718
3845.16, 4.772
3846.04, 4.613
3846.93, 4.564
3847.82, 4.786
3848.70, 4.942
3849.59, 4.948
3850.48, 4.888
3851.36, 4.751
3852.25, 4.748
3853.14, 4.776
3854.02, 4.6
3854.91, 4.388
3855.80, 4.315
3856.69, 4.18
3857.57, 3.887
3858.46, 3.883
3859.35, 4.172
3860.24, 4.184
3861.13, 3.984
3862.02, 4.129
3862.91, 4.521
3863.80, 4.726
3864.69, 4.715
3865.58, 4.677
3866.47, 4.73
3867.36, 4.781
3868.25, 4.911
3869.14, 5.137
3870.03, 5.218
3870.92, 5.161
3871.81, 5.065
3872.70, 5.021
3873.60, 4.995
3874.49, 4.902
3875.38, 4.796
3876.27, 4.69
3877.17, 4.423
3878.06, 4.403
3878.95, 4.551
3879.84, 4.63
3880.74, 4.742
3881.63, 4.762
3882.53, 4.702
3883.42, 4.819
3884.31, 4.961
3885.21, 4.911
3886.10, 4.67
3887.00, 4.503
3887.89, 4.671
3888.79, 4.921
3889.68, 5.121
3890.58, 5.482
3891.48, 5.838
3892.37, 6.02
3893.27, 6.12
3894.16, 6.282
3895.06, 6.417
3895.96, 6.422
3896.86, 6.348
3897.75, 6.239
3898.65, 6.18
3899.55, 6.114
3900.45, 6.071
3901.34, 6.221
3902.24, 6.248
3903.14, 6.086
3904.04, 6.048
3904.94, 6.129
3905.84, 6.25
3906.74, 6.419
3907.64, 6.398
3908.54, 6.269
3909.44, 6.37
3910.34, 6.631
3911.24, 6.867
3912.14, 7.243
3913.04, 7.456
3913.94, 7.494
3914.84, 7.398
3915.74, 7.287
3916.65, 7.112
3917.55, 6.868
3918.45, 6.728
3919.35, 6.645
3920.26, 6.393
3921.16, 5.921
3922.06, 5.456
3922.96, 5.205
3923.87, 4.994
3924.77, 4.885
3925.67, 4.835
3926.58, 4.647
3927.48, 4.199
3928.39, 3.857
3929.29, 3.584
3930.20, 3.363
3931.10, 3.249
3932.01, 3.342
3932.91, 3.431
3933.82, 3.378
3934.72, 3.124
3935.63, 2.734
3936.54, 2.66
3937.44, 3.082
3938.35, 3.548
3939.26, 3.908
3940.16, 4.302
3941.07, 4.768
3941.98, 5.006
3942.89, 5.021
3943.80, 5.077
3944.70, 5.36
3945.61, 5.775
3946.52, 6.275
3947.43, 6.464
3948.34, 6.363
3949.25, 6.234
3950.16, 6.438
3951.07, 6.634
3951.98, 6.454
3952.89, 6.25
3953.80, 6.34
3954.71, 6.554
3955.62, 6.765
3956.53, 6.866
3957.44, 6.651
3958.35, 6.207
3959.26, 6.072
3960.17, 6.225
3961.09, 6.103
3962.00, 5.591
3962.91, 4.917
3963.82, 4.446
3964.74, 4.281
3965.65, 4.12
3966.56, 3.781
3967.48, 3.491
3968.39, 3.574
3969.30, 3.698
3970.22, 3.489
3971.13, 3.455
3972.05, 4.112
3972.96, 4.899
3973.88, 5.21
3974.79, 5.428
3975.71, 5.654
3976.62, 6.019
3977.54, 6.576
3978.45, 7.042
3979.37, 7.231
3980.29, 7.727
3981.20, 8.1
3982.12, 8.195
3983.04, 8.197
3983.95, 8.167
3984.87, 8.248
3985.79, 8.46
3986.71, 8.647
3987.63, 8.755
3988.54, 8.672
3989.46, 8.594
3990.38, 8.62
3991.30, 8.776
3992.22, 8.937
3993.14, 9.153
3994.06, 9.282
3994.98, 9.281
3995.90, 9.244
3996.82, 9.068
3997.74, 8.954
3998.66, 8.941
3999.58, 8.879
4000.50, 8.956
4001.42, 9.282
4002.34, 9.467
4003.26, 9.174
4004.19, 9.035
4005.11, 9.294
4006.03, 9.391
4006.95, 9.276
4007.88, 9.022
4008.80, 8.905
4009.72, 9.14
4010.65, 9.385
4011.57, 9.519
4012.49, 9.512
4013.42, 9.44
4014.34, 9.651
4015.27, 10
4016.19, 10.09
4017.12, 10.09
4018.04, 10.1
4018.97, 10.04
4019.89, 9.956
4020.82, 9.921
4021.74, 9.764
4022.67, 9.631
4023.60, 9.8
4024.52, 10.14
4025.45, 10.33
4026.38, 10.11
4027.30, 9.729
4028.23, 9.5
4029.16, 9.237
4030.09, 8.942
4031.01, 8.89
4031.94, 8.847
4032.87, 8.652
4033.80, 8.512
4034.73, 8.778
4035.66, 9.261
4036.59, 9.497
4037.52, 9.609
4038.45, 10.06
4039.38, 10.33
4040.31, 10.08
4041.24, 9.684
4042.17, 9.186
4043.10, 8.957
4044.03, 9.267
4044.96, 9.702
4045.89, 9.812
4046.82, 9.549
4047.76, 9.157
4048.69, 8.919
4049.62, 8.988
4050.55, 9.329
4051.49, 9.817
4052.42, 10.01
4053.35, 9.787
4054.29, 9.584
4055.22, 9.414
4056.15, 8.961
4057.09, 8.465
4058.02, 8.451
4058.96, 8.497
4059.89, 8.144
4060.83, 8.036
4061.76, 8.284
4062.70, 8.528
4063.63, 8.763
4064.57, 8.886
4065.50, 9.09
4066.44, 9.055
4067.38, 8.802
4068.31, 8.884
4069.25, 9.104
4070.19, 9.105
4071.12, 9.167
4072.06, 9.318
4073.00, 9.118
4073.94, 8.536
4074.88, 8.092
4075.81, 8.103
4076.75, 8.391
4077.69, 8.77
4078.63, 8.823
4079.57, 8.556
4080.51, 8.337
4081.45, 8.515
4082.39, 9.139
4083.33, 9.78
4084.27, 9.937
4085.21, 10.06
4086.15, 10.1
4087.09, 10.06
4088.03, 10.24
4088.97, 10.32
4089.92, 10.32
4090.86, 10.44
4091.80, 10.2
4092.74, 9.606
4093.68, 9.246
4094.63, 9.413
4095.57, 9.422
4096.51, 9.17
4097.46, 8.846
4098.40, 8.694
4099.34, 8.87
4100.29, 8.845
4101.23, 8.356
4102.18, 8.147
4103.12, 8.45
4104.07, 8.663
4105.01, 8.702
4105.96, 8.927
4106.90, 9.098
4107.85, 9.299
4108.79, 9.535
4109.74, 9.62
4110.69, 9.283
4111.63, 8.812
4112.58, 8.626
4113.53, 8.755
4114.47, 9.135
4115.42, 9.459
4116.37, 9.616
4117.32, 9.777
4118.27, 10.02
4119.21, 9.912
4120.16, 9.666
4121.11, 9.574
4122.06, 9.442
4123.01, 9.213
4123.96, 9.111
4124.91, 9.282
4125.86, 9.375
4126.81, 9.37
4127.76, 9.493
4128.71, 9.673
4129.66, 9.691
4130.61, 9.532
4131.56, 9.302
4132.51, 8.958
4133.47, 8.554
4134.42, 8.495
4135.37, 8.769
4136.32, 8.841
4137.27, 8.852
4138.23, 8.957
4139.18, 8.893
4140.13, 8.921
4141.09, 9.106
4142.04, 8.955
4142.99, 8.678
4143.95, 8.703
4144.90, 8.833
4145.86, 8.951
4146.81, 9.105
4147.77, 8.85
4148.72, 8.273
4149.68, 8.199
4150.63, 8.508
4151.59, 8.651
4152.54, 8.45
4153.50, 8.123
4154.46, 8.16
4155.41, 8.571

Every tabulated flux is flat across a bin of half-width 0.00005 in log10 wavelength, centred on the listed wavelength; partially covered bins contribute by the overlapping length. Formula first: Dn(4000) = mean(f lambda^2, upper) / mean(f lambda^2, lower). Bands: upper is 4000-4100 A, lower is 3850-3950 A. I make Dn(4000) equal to 1.94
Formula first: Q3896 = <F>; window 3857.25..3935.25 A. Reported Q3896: 5.3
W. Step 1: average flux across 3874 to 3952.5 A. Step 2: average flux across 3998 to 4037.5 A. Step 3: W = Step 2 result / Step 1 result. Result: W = 1.75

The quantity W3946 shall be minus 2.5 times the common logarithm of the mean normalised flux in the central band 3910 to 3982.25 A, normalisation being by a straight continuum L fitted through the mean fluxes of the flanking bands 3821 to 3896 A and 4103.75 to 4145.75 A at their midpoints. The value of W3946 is 0.11 mag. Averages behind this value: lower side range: 4.44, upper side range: 9.17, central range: 5.4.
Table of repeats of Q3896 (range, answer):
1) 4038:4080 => 9.06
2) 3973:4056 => 9.01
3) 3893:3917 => 6.52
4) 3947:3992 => 6.32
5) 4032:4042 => 9.41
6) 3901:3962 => 5.58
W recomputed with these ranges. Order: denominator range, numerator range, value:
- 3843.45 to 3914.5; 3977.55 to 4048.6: 1.75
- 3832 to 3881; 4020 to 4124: 2.13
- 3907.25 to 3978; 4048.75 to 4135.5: 1.73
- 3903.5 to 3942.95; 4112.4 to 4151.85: 1.74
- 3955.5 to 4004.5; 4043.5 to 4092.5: 1.31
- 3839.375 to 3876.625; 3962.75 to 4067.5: 1.87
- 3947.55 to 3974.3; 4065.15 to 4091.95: 1.72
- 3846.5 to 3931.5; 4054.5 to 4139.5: 1.72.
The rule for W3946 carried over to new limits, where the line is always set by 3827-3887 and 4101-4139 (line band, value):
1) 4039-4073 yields -0.148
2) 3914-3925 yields -0.158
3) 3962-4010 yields -0.093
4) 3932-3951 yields 0.256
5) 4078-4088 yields -0.107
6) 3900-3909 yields -0.196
